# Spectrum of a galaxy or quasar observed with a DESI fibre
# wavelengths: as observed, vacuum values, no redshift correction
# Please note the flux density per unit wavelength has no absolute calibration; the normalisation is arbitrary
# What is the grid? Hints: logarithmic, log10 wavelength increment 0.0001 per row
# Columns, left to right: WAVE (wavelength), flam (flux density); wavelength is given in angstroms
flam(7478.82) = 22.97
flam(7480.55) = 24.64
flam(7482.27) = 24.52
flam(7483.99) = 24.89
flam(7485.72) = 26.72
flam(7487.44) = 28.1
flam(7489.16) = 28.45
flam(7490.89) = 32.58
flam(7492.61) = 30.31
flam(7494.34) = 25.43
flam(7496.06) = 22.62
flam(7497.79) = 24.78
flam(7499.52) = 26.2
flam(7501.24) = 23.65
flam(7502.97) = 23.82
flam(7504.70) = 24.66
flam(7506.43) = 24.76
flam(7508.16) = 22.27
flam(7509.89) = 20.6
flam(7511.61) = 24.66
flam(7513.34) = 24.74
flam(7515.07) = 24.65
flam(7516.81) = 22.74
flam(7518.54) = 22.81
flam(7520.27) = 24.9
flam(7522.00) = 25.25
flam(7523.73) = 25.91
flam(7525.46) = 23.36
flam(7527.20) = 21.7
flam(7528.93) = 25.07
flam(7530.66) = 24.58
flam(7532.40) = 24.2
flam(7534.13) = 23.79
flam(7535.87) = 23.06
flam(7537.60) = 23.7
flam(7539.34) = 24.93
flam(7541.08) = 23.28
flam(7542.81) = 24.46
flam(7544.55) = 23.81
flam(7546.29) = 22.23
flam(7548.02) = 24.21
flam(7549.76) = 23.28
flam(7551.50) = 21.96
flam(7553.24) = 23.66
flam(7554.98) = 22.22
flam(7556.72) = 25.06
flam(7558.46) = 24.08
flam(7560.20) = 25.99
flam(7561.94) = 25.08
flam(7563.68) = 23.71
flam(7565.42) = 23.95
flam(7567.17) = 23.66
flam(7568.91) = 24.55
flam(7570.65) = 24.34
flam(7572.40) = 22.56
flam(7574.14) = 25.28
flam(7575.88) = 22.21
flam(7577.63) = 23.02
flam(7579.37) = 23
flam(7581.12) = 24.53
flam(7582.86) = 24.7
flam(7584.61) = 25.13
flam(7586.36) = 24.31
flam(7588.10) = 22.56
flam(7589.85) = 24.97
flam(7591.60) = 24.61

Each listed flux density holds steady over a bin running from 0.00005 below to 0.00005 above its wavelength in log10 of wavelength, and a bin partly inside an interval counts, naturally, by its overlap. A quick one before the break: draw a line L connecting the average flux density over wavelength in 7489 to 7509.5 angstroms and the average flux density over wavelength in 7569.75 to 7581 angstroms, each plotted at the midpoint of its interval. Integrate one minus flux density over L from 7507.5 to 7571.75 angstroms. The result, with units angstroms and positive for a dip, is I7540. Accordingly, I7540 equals 1.6 angstroms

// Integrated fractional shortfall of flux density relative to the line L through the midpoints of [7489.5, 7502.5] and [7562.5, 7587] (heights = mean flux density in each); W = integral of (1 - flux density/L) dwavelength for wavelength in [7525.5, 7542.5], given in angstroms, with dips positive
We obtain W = 1.0 angstroms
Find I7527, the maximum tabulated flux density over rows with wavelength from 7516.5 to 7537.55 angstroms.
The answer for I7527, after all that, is 25.91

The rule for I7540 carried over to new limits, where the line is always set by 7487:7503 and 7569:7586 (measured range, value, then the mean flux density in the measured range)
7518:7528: 0.67 angstroms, 24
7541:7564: 0.87 angstroms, 23.8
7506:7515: 0.94 angstroms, 23.5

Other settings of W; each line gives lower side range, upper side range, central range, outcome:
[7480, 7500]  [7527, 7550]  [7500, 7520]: 1.4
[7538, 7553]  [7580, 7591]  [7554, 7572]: -0.3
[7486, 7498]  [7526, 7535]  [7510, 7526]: 0.6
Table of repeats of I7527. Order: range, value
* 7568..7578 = 25.28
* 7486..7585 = 32.58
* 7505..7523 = 25.25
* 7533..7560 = 25.06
